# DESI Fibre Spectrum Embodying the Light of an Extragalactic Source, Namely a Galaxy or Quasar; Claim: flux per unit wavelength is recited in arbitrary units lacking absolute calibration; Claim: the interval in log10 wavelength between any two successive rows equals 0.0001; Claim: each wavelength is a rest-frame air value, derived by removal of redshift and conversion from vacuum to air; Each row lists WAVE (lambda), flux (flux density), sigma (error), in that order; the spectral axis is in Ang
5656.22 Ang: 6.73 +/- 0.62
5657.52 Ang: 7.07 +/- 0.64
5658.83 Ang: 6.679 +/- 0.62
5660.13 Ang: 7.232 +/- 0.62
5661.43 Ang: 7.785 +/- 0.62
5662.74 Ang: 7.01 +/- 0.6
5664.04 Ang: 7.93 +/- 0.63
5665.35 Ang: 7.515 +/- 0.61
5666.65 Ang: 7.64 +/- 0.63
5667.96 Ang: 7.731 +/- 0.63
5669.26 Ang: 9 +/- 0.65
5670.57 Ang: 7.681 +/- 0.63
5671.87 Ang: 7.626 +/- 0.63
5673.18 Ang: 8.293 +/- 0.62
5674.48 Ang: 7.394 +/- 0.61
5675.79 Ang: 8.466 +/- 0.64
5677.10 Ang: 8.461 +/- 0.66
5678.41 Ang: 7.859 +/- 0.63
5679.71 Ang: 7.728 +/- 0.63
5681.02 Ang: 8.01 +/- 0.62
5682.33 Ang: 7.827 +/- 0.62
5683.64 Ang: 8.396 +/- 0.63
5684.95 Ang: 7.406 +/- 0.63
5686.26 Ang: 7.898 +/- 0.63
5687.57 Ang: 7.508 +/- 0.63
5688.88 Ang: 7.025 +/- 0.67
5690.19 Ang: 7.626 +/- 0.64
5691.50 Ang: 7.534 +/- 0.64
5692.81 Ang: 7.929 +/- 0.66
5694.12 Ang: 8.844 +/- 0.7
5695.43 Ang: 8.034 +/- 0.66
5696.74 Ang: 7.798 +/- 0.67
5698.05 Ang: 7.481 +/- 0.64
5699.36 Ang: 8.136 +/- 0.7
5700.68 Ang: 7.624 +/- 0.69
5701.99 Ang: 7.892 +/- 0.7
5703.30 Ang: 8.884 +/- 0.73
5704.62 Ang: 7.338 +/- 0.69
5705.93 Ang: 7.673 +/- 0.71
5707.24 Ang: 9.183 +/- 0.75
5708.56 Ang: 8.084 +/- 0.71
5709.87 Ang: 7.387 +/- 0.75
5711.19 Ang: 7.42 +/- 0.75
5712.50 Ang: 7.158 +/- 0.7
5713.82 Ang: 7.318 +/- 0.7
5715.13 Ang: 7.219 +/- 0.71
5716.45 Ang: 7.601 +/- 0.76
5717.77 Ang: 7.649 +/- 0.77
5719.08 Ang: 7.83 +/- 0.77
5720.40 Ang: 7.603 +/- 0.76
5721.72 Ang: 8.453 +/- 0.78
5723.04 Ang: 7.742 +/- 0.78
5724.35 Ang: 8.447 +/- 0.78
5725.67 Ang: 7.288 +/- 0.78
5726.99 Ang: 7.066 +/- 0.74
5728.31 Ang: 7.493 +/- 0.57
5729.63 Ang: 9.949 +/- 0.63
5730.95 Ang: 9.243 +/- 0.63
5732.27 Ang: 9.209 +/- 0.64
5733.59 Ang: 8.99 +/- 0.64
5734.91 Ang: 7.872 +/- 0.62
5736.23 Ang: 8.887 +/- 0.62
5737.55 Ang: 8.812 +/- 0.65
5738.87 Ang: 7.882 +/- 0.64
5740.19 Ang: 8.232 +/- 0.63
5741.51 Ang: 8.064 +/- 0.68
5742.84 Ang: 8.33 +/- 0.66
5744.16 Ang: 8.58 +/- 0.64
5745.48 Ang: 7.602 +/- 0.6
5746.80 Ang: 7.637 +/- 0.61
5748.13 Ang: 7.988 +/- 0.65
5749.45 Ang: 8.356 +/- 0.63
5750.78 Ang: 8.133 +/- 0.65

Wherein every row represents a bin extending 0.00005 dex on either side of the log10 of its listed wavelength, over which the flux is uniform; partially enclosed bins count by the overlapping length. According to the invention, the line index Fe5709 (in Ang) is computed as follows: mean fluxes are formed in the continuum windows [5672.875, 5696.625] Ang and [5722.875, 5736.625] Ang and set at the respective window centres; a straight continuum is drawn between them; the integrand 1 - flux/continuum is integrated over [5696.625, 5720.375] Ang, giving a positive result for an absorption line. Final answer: 1.2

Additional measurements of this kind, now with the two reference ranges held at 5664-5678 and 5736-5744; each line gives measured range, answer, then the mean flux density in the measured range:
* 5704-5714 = 0.6 Ang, 7.72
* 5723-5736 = -0.1 Ang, 8.38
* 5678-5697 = 0.6 Ang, 7.83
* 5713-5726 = 0.8 Ang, 7.72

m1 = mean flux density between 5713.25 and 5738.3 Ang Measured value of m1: 8.14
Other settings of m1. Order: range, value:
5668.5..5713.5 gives 7.9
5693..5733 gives 7.97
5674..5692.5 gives 7.8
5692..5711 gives 8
